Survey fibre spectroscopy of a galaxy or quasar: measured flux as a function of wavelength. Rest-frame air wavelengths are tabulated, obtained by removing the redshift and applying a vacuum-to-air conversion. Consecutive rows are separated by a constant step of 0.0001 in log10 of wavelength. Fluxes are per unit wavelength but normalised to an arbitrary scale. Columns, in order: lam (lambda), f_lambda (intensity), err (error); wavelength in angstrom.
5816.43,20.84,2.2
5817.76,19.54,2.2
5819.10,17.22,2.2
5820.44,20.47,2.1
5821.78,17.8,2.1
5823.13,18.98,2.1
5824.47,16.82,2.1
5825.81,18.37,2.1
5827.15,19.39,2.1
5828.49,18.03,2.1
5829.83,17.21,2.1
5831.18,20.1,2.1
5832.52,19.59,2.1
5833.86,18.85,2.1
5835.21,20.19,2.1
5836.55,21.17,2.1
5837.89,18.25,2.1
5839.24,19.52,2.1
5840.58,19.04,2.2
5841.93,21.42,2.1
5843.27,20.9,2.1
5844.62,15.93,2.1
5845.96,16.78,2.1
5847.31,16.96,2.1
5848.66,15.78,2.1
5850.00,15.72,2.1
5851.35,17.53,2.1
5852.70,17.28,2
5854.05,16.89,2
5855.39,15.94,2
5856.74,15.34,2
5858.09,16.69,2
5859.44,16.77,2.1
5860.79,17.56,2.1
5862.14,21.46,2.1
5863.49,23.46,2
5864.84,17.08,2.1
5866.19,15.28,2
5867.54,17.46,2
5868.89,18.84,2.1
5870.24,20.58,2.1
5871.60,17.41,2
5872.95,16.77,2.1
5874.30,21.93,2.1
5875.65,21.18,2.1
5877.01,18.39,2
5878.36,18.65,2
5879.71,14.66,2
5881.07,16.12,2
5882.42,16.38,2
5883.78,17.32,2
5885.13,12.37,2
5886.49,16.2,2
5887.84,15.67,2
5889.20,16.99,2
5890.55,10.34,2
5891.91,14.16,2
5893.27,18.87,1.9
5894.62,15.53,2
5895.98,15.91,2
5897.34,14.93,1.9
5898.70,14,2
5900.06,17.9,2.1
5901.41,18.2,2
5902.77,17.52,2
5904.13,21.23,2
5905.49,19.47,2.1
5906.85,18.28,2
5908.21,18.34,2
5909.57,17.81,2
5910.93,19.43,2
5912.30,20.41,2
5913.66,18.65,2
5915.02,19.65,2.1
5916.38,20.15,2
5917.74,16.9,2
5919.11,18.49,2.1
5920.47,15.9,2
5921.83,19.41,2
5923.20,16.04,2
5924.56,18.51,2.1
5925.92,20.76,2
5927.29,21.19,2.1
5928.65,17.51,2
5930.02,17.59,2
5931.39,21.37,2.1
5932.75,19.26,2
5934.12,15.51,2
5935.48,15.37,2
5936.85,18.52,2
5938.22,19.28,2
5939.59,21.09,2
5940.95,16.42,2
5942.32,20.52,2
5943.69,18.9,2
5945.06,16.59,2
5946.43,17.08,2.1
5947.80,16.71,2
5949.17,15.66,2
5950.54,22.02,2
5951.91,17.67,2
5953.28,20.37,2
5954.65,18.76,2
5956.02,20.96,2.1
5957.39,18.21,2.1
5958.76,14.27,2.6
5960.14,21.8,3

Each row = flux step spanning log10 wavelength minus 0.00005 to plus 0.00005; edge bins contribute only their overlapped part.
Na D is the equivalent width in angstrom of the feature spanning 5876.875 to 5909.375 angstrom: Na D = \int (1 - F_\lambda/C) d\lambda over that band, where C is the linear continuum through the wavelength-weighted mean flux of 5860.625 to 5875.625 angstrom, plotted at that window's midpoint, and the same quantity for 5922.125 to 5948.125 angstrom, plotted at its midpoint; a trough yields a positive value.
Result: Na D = 3.9 angstrom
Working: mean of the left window 19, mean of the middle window 16.6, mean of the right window 18.4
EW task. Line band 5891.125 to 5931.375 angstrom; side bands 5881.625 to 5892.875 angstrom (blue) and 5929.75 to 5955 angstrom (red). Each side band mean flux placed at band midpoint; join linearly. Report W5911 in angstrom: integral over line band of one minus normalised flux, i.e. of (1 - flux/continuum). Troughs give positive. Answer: -3.8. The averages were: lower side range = 15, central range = 18.1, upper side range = 18.4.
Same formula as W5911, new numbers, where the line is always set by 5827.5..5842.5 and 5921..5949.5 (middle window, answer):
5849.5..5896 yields 4.5 angstrom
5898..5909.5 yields 0.3 angstrom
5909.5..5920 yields -0.3 angstrom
